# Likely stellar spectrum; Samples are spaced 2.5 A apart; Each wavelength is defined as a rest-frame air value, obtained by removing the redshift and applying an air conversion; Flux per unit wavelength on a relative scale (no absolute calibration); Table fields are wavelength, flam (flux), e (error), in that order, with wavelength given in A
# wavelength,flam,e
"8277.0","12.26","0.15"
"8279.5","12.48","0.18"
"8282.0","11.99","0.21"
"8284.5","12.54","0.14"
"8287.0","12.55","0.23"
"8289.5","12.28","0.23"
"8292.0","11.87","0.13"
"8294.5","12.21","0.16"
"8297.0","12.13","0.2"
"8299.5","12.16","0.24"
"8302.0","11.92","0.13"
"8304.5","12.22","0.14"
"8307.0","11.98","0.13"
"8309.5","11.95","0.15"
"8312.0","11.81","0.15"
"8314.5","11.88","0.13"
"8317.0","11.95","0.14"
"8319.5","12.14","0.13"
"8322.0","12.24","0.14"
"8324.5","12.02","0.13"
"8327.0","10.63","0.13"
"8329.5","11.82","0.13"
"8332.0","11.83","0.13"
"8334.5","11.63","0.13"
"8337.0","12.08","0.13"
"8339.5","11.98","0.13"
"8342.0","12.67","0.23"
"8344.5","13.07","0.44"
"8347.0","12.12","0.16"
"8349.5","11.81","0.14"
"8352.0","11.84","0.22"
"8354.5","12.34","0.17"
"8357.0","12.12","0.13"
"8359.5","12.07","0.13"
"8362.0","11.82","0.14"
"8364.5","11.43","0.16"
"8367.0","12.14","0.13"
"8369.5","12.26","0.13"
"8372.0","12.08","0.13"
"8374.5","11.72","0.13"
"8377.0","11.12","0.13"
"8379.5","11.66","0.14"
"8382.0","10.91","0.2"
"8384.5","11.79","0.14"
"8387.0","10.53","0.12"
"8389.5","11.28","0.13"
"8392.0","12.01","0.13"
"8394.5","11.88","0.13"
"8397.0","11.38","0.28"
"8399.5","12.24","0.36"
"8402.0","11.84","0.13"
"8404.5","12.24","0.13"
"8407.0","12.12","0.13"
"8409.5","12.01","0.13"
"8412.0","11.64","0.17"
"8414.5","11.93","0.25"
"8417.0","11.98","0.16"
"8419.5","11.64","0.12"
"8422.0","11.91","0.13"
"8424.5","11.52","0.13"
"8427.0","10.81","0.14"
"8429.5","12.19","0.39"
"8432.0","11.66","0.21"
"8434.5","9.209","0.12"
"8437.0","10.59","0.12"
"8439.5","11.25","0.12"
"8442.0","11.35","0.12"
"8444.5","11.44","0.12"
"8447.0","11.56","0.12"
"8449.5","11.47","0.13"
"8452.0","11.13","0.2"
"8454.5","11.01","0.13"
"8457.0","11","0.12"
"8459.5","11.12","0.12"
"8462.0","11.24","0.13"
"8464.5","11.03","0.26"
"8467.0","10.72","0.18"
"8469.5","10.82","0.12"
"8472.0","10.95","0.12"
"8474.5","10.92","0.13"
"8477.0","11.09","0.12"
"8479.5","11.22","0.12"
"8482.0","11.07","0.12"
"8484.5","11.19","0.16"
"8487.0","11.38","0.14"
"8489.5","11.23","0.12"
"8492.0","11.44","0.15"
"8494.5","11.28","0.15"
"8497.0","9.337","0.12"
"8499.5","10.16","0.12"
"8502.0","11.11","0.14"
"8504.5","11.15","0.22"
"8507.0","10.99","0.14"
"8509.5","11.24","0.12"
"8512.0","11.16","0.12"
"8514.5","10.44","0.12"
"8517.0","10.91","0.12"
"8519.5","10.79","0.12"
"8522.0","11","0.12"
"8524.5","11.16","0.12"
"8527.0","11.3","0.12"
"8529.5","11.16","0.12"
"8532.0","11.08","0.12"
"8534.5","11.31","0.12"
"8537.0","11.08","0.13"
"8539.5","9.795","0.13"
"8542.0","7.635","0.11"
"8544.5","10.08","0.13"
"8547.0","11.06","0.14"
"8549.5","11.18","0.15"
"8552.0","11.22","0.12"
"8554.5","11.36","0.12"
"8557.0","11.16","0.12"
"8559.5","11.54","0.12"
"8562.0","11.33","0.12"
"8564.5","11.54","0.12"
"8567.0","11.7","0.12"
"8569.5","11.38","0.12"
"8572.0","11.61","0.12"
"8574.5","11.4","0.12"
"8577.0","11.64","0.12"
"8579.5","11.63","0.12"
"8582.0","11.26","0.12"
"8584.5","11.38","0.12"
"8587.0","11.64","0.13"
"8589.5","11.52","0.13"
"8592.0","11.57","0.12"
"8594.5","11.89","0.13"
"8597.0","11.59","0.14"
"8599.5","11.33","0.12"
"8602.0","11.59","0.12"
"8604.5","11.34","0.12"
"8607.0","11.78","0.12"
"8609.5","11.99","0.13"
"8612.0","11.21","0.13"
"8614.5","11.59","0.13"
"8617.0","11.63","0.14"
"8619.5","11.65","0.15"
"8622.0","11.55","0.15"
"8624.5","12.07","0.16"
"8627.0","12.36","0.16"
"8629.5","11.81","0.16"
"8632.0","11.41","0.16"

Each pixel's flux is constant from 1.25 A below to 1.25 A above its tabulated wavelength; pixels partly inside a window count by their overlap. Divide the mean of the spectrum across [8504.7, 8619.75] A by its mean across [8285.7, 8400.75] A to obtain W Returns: 0.9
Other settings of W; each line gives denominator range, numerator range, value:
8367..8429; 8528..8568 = 0.93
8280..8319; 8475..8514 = 0.91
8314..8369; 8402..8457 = 0.96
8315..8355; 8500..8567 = 0.91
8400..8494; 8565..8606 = 1.02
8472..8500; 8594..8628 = 1.07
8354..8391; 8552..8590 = 0.98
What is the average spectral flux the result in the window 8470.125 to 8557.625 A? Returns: 10.9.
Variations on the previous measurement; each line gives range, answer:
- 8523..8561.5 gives 10.8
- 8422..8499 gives 11.1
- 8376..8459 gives 11.5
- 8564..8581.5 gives 11.5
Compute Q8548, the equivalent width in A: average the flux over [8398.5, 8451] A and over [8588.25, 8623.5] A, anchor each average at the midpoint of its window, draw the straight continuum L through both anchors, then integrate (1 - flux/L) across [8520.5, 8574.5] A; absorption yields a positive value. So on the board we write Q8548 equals 2.7 A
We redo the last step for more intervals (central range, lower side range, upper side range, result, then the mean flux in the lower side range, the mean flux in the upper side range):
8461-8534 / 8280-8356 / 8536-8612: 3.2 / 12.1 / 11.2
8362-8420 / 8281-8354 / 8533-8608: 0.4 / 12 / 11.2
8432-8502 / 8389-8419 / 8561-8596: 4.6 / 11.9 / 11.5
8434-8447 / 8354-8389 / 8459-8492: 0.4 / 11.7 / 11.1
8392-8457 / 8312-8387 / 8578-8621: 1.5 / 11.9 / 11.6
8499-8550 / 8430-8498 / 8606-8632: 2.5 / 11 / 11.7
